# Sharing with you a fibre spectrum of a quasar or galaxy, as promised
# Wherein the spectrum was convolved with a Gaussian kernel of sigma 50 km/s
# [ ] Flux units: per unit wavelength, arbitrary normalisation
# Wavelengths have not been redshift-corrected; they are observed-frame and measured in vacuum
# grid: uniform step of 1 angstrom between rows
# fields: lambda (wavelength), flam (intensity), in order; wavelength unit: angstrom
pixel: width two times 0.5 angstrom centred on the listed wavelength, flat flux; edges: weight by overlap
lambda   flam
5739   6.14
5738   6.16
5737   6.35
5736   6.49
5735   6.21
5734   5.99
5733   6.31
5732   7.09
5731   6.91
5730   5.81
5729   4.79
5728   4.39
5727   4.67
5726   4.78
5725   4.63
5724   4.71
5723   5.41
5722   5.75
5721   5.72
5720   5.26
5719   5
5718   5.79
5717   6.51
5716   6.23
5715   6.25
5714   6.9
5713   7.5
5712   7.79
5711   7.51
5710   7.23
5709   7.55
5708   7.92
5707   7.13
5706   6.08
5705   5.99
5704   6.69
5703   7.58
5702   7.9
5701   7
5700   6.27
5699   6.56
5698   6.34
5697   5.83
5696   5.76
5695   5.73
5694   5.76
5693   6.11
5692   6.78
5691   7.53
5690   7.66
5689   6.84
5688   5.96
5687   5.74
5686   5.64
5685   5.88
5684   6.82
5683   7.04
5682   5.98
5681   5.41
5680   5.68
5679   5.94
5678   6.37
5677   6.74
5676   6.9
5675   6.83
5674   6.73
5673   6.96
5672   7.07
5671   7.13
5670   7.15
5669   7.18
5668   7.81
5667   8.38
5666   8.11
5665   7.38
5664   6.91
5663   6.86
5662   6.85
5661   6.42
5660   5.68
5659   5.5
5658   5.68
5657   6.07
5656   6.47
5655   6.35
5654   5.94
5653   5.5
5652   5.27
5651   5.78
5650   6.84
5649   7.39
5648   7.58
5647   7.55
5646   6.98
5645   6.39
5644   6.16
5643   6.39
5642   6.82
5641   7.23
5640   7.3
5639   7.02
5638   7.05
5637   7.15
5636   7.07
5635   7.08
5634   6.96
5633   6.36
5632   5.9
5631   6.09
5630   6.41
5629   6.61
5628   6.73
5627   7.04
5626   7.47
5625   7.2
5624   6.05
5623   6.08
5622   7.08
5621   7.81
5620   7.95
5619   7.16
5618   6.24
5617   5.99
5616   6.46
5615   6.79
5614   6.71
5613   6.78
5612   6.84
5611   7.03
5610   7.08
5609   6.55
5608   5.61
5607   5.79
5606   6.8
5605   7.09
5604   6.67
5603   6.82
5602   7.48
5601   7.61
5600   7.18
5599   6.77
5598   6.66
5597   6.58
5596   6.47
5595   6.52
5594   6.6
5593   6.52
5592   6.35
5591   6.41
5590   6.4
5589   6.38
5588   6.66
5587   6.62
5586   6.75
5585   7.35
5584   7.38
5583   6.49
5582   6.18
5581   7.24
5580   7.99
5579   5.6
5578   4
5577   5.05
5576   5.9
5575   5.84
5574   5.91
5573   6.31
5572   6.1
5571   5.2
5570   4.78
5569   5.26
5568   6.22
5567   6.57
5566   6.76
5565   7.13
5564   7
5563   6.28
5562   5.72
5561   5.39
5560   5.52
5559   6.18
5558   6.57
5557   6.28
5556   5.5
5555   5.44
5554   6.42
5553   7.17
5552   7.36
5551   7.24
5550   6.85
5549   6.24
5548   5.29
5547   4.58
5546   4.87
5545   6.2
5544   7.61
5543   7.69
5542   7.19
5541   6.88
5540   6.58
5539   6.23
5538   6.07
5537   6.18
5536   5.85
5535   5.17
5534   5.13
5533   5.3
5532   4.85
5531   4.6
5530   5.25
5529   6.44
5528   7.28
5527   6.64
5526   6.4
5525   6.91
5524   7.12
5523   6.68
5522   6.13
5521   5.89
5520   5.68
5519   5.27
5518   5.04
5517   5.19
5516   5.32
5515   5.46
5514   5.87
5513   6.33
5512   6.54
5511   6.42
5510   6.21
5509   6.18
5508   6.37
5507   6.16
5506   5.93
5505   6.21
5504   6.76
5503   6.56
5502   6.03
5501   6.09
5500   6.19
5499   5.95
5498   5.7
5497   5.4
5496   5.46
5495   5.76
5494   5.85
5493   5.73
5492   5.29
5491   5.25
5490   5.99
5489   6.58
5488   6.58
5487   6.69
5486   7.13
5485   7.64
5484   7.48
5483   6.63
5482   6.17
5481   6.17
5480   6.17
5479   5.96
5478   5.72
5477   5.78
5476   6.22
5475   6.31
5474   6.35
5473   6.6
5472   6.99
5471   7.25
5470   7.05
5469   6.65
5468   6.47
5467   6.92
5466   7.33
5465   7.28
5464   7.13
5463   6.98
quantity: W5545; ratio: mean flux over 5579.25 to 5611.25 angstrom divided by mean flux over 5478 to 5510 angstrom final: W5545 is 1.09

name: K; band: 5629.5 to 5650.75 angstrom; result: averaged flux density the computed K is 6.83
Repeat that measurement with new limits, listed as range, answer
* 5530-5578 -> 6.02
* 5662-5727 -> 6.53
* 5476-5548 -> 6.09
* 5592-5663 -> 6.66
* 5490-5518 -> 5.92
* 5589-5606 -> 6.75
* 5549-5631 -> 6.5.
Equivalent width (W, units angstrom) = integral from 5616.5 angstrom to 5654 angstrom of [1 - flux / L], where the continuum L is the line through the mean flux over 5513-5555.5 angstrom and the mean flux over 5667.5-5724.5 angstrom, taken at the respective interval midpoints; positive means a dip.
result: -2.25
